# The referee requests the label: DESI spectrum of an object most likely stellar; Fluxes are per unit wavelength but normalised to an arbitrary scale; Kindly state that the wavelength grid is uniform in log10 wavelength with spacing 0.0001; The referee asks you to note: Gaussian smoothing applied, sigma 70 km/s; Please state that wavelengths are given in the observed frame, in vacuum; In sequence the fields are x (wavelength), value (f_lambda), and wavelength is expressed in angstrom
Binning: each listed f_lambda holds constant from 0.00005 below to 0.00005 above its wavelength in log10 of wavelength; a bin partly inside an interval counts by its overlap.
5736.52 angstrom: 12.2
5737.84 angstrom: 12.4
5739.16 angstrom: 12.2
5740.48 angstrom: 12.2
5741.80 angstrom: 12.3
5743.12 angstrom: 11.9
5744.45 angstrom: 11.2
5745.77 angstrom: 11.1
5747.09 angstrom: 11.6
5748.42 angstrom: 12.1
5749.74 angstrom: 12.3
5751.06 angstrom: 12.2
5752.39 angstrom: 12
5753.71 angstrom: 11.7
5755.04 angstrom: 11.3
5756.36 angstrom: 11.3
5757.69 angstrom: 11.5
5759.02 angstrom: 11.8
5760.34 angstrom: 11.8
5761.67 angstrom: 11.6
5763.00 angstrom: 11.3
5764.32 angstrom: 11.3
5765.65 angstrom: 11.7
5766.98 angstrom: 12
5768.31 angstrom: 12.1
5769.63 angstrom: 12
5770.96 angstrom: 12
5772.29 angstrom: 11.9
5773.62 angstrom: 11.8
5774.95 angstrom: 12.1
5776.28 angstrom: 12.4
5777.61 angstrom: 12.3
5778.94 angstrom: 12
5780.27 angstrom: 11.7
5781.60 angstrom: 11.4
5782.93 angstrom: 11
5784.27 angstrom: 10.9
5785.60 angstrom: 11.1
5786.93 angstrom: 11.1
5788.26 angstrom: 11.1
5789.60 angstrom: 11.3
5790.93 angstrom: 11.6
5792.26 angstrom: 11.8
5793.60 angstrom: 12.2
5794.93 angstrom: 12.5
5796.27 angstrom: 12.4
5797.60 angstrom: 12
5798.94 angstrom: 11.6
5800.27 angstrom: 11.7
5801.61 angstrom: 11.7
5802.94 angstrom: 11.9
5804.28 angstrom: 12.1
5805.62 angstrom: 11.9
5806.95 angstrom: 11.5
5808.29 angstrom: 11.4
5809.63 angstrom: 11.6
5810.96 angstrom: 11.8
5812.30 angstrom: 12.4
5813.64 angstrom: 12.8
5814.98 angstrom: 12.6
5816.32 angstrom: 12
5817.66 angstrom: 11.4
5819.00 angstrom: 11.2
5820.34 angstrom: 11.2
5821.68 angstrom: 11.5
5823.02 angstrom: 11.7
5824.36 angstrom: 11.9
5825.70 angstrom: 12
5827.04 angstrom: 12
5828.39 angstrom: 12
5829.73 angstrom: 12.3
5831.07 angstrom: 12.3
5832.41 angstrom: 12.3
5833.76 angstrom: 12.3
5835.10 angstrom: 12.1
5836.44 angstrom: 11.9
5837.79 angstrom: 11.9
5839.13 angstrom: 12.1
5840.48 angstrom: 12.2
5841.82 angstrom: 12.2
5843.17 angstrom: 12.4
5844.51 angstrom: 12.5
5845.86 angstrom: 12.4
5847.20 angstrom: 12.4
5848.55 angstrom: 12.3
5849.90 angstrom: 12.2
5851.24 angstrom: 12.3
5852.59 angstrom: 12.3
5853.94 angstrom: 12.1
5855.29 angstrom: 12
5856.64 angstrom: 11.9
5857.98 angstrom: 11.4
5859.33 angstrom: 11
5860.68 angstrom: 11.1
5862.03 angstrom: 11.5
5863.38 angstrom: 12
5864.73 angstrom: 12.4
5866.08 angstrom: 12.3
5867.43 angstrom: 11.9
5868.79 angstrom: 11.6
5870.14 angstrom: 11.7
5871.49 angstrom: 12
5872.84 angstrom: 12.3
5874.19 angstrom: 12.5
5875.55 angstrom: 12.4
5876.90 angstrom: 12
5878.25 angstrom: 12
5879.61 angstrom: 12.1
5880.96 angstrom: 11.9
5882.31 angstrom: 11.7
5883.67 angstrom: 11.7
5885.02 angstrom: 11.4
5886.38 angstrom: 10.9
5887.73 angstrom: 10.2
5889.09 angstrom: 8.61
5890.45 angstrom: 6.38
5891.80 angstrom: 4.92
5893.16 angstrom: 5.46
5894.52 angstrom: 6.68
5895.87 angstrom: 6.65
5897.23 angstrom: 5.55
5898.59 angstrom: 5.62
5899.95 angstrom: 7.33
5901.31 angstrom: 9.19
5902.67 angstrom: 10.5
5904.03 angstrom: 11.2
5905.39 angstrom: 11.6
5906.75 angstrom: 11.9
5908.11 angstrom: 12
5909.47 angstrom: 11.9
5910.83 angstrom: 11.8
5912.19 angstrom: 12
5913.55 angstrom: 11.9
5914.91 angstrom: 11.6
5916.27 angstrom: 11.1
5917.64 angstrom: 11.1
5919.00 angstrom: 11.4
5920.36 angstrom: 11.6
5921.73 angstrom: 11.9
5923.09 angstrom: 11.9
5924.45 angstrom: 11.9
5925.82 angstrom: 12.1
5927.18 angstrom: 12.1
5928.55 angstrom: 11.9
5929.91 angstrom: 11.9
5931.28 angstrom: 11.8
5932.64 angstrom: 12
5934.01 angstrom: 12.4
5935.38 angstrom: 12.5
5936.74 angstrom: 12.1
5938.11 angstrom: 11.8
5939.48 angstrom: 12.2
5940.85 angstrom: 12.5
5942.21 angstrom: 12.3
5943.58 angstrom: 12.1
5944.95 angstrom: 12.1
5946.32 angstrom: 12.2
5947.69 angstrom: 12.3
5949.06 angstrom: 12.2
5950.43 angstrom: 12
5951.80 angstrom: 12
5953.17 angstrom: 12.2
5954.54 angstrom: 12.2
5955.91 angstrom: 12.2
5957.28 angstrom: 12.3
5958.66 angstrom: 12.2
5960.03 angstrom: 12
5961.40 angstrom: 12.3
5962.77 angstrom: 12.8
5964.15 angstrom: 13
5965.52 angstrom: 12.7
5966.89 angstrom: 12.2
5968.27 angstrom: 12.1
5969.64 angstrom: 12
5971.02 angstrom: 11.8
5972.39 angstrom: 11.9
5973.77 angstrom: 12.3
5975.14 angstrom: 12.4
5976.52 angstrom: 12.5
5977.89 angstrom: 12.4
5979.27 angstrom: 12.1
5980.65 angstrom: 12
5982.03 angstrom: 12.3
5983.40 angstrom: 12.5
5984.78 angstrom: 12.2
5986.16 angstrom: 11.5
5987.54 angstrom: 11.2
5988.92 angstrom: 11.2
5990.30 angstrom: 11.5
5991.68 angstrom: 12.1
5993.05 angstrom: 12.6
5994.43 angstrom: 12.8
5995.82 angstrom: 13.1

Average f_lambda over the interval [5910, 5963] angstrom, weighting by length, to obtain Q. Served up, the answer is 12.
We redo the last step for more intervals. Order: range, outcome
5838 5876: 12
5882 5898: 8.25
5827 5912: 11.1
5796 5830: 11.9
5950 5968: 12.3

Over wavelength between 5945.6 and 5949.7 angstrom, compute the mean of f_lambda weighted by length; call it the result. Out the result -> 12.2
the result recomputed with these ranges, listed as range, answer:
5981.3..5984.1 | 12.4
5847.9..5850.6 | 12.3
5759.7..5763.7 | 11.6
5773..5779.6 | 12.1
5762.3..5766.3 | 11.4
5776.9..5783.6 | 11.7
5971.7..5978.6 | 12.3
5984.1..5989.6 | 11.5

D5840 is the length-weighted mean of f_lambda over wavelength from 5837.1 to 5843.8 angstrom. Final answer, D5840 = 12.1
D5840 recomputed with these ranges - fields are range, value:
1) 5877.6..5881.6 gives 12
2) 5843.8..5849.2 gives 12.4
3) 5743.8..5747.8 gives 11.3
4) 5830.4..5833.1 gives 12.3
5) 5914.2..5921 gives 11.4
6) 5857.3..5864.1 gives 11.4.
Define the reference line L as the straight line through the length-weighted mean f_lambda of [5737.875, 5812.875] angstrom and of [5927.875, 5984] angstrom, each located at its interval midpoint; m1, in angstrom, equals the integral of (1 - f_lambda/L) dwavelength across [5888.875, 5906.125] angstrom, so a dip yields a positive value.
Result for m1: 6.3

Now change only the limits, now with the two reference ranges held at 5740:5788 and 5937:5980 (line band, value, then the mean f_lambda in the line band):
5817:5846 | -0.2 angstrom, 12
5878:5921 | 7.5 angstrom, 9.98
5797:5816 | -0.2 angstrom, 11.9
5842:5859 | -0.3 angstrom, 12.2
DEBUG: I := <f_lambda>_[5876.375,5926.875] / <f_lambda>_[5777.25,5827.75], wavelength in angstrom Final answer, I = 0.9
